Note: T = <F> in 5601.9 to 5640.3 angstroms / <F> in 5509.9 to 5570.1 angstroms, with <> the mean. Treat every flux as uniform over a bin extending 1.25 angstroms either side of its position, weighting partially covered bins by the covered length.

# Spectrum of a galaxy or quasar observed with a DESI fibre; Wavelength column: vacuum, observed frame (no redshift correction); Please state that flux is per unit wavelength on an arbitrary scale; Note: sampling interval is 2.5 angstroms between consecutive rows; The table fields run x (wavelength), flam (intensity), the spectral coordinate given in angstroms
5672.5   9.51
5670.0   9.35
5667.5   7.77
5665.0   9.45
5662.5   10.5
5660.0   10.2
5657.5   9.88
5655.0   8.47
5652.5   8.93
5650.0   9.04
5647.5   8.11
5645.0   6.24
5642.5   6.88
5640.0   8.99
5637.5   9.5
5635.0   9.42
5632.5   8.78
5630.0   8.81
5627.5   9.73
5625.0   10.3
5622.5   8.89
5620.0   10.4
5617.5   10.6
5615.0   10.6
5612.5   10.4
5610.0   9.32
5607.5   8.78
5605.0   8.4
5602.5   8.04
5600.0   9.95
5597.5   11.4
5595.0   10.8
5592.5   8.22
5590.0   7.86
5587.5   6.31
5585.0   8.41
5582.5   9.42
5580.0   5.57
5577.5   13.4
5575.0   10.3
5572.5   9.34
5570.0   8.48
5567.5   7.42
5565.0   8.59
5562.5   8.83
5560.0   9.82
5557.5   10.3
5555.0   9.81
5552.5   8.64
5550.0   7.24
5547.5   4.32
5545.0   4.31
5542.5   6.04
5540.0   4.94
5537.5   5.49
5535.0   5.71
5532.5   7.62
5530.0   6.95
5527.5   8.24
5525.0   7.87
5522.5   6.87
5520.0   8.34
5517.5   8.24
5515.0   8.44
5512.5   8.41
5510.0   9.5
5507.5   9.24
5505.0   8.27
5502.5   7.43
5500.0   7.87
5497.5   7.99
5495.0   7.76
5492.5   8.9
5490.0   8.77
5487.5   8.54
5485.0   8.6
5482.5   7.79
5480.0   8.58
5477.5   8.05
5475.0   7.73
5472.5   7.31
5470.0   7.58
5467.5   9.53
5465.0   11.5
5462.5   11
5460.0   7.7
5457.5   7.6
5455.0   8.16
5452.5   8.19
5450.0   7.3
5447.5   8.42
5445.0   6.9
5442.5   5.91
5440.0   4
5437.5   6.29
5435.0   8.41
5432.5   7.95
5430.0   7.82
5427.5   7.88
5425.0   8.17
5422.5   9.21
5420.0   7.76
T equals 1.3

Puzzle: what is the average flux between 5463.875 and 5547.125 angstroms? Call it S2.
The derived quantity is 7.79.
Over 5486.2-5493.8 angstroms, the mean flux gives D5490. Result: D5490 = 8.73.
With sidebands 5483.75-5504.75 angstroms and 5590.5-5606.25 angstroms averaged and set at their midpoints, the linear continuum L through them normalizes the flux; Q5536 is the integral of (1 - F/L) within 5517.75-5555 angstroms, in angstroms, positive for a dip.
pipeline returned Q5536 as 8.3 angstroms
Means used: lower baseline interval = 8.23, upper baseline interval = 9.39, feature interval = 6.76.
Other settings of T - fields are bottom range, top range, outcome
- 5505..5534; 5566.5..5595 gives 1.07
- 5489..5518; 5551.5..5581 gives 1.10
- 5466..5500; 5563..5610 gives 1.08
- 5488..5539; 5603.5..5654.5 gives 1.15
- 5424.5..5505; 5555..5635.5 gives 1.16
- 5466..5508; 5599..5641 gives 1.15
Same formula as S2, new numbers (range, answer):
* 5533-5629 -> 8.58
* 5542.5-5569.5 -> 7.86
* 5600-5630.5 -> 9.56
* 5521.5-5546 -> 6.42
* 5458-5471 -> 9.39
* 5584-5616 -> 9.11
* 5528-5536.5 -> 6.85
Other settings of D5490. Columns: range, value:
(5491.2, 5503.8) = 7.99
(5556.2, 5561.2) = 10.1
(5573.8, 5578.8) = 11.8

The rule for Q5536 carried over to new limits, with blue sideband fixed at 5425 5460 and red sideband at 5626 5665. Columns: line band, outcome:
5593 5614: -2.4 angstroms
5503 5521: -1.6 angstroms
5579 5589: 1.1 angstroms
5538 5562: 2.7 angstroms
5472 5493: -1.7 angstroms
